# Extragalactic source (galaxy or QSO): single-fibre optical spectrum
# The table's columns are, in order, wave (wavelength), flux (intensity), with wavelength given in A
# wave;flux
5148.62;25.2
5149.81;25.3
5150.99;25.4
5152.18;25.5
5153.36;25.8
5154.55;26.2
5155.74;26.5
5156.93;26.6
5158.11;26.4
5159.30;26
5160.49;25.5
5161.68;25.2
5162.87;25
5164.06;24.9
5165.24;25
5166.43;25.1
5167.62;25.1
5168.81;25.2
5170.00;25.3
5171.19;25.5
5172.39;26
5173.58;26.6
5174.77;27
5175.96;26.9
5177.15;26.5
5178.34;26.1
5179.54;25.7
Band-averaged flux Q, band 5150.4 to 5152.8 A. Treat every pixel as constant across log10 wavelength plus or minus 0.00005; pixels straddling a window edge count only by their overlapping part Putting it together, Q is 25.5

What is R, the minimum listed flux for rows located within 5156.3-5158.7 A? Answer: 26.4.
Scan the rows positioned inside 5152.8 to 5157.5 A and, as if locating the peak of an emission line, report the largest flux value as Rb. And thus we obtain 26.6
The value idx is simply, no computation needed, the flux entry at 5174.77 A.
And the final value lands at 27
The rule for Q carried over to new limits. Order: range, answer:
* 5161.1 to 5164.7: 25.1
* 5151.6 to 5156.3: 26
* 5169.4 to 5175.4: 26.1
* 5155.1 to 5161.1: 26.2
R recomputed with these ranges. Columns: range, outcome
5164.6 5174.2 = 25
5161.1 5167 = 24.9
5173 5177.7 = 26.5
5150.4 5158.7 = 25.4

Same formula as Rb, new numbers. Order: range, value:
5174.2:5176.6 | 27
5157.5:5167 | 26.4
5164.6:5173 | 26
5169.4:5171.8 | 25.5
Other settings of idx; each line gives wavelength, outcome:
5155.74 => 26.5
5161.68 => 25.2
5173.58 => 26.6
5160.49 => 25.5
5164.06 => 24.9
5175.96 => 26.9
